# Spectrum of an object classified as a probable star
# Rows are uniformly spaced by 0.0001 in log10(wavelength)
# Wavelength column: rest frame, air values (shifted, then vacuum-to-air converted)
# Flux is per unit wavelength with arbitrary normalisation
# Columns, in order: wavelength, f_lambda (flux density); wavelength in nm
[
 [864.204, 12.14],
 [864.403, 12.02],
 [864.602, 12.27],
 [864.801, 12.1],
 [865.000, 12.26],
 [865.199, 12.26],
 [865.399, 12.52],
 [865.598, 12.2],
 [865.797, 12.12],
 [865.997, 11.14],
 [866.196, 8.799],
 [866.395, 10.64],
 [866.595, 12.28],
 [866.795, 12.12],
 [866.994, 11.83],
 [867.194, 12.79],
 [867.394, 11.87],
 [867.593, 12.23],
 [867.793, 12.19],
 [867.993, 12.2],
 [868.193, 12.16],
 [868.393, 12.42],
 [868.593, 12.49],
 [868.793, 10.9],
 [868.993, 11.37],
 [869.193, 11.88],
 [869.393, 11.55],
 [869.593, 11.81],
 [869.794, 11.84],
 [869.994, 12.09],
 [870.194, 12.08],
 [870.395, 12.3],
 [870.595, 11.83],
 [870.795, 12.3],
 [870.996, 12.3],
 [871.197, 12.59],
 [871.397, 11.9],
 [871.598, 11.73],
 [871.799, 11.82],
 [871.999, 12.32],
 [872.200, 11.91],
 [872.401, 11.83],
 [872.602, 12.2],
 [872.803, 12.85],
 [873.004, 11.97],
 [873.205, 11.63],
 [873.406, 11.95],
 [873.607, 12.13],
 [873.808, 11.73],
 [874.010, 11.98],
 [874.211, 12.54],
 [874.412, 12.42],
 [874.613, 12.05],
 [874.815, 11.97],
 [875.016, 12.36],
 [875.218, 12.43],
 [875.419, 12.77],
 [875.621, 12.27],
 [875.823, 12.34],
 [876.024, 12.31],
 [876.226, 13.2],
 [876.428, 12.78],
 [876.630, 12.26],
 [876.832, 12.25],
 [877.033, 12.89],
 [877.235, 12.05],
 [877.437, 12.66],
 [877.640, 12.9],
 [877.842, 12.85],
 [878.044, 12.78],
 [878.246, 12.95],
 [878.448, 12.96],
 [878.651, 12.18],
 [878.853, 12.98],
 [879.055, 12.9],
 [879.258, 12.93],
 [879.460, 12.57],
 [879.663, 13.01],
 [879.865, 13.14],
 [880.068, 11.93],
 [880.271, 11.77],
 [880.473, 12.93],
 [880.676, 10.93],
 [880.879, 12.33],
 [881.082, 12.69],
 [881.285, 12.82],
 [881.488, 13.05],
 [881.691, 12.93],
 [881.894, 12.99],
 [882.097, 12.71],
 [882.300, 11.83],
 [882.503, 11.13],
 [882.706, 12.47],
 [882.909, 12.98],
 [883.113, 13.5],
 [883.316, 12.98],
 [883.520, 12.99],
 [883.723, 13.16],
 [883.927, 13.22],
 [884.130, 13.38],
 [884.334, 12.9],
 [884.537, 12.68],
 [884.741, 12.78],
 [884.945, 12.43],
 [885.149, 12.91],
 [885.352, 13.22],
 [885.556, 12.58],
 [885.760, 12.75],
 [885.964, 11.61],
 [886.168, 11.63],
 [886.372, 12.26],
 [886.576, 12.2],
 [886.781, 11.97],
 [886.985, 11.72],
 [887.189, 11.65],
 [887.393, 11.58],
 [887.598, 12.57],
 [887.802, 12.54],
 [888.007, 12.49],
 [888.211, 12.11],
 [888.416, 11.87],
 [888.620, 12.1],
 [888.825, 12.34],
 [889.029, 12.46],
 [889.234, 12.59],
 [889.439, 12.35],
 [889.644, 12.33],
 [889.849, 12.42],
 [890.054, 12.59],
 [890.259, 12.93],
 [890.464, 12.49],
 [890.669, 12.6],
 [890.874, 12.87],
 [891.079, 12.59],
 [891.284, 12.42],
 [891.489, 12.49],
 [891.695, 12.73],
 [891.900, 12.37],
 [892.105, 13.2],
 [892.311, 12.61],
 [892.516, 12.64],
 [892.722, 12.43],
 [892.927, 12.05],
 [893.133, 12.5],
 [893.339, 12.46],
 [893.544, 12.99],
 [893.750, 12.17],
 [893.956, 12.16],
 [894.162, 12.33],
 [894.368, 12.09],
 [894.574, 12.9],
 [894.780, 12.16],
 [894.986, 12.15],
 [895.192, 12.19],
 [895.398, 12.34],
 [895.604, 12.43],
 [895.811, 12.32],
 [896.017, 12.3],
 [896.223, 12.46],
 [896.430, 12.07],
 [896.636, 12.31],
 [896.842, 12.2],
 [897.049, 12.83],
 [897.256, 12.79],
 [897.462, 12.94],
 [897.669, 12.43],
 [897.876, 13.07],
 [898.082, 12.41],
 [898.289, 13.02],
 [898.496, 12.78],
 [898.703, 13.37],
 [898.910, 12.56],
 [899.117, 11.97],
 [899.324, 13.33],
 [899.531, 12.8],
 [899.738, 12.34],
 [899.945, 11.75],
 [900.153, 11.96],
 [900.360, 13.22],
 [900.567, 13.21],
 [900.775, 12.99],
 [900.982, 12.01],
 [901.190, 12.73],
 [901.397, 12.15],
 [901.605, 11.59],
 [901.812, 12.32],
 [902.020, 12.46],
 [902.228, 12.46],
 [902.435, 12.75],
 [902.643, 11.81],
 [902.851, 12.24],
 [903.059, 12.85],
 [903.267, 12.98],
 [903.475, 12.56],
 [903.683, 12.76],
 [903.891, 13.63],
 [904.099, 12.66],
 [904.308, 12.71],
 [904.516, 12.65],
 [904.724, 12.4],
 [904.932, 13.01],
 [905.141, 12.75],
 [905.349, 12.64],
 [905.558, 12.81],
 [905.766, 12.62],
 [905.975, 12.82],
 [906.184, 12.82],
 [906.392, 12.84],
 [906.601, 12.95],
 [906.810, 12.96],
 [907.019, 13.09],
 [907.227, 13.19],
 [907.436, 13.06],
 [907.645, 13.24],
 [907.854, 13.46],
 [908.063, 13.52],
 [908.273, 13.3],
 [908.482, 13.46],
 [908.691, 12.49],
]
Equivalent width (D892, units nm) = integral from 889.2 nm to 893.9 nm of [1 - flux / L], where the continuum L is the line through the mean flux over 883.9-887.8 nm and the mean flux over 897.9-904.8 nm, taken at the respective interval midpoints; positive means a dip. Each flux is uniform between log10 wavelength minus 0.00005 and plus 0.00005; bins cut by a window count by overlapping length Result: -0.03 nm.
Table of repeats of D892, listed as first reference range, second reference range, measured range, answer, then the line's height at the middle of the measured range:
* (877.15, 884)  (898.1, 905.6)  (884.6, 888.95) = 0.13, 12.6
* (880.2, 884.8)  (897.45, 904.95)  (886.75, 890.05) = 0.11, 12.6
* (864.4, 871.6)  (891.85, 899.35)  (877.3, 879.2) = -0.10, 12.1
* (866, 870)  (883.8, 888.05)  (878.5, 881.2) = -0.06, 12.2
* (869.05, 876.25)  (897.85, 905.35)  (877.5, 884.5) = -0.25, 12.3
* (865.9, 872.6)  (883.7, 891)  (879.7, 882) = -0.05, 12.2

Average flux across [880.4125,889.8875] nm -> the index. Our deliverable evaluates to 12.5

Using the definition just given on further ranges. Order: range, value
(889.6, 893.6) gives 12.6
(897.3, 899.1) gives 12.8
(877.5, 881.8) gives 12.6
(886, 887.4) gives 11.9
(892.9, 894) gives 12.4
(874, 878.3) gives 12.5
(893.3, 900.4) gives 12.5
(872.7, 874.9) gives 12.1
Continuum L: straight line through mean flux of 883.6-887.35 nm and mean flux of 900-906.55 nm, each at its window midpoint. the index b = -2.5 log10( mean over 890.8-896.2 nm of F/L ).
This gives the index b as 0.01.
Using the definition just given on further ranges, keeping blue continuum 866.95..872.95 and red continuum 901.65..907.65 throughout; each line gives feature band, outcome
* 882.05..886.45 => -0.03 mag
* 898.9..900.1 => 0.02 mag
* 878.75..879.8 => -0.06 mag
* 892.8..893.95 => 0.01 mag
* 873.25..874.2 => 0.01 mag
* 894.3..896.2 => 0.02 mag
